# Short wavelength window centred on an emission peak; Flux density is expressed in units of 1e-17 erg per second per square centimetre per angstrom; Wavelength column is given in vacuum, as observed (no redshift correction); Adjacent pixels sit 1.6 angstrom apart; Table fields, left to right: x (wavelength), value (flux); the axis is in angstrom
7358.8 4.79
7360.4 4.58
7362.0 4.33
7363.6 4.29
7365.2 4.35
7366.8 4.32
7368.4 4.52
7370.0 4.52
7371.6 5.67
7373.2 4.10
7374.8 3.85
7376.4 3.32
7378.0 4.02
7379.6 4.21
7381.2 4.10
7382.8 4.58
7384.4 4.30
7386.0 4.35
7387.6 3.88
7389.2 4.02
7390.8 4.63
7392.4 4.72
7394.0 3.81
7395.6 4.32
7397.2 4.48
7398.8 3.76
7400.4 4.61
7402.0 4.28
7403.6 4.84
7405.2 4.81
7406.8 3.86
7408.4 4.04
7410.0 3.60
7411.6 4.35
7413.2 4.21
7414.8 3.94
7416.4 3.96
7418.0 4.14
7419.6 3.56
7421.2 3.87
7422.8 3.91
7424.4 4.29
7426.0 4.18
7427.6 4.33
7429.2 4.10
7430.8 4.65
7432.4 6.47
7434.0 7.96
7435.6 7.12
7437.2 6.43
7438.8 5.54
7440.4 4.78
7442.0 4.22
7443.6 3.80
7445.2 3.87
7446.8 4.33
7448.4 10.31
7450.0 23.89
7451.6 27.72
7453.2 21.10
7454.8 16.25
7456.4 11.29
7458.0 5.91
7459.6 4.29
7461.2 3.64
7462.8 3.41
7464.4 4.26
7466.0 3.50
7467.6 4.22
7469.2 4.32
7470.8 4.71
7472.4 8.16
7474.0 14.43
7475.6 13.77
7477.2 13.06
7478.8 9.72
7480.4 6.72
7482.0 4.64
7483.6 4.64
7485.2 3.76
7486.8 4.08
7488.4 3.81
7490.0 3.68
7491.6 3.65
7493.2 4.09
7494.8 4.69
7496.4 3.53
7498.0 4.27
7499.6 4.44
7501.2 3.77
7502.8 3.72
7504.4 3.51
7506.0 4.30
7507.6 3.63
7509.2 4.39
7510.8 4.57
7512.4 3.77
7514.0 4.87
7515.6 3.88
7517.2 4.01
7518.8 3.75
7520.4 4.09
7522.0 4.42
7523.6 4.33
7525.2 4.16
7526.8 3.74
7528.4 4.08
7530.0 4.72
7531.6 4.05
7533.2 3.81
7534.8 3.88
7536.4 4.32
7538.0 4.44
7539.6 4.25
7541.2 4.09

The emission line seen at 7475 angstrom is [N II]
